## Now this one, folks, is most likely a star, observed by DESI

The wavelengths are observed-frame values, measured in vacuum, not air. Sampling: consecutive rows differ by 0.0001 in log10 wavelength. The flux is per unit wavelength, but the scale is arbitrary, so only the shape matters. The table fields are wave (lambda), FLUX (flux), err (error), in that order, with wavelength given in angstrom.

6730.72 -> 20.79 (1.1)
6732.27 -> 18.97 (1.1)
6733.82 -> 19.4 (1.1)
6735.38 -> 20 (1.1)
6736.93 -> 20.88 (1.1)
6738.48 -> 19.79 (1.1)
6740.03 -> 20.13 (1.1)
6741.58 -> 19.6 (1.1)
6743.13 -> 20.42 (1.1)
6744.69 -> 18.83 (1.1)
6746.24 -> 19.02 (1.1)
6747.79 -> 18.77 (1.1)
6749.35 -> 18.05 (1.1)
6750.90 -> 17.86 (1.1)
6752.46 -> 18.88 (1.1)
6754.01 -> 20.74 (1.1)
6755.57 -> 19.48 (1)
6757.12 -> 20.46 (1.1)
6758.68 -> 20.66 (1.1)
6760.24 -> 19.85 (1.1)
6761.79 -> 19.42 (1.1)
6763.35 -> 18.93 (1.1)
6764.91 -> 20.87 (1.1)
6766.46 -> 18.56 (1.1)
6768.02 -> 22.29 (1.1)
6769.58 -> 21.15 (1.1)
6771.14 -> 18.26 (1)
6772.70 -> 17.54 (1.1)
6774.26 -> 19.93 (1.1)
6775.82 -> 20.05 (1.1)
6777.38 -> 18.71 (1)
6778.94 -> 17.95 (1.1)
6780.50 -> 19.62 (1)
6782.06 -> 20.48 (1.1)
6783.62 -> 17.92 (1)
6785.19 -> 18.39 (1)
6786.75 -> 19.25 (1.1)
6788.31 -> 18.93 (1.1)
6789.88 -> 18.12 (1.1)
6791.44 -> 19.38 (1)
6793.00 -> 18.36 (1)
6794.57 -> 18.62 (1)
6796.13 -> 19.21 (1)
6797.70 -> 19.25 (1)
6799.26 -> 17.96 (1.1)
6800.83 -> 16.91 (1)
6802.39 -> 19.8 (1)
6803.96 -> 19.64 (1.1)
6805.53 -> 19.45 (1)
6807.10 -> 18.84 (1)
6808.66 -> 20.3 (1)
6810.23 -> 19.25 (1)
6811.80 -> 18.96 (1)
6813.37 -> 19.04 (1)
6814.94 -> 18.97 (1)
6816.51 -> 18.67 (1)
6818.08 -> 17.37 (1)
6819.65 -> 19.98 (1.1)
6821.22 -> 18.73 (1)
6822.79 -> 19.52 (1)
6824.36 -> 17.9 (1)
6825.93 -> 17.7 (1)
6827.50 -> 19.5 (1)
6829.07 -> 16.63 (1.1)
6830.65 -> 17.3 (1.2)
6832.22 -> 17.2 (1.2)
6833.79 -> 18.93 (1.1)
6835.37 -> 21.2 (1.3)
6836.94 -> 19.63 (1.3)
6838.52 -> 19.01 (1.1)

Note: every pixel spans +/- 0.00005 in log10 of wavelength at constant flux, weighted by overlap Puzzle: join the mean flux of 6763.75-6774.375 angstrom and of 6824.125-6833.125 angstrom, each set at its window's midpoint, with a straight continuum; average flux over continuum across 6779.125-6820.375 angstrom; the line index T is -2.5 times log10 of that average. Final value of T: -0.01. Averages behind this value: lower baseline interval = 19.8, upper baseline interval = 17.7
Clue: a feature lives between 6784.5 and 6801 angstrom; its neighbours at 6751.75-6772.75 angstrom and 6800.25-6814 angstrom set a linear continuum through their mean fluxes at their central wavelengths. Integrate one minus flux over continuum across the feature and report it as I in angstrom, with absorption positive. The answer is 0.6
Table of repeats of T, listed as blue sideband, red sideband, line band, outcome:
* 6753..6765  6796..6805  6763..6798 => 0.01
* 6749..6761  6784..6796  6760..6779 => -0.02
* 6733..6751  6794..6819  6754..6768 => -0.04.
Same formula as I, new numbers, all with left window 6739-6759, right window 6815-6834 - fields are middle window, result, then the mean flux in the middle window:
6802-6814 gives -0.6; 19.4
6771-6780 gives 0.1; 18.8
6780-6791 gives 0.0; 19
